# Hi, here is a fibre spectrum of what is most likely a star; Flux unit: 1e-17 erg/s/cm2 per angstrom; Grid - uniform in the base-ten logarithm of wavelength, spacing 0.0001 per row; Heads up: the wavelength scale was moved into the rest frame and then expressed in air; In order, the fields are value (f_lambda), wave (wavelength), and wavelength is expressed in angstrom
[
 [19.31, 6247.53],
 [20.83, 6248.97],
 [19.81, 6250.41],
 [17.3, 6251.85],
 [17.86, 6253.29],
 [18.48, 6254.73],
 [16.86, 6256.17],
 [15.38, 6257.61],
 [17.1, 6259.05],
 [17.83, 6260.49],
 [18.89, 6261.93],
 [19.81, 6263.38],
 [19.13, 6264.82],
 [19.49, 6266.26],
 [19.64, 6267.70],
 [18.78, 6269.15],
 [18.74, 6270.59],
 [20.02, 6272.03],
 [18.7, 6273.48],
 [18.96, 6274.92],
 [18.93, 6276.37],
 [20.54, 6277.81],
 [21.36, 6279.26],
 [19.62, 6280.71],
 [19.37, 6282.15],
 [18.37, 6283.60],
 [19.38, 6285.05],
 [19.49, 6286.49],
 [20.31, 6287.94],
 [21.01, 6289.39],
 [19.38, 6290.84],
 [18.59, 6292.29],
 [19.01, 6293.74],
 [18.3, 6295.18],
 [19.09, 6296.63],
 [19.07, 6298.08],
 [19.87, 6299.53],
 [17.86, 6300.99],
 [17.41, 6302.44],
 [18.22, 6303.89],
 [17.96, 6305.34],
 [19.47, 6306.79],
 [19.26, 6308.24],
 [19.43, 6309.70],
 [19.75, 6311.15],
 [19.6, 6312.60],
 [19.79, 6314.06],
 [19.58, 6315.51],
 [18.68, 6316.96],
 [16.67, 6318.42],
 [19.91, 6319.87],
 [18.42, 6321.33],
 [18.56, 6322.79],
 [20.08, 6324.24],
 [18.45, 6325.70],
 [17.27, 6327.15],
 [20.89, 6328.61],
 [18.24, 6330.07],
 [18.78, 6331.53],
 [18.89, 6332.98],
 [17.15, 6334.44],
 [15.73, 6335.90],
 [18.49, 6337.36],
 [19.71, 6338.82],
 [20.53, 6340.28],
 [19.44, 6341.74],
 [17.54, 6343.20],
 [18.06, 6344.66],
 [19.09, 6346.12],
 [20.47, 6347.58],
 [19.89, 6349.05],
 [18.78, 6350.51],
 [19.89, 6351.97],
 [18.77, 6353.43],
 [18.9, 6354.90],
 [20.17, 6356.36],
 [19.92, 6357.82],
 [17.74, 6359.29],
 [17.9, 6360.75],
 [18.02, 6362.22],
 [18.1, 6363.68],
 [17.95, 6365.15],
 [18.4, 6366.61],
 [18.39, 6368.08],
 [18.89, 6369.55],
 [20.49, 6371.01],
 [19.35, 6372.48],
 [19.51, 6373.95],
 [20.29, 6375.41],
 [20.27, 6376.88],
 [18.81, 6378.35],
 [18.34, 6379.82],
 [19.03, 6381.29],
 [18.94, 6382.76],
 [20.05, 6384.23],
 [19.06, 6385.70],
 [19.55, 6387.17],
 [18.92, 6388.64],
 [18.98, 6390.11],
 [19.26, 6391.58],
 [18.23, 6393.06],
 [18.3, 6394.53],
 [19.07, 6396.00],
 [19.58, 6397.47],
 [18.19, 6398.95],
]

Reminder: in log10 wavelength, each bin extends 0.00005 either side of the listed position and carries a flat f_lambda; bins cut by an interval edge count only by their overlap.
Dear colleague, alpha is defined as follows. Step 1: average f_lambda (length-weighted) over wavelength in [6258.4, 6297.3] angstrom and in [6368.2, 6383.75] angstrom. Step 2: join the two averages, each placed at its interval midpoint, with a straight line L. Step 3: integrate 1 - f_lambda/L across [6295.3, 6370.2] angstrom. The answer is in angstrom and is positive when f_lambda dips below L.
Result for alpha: 2.0 angstrom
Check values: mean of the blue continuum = 19.3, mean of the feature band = 18.8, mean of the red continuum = 19.4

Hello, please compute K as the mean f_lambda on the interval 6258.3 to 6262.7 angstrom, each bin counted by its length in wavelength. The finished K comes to 17.9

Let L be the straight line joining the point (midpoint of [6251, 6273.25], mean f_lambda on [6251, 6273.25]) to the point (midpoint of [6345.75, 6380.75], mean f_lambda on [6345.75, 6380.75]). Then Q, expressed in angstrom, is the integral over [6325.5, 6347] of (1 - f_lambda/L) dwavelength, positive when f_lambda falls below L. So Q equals 0.4 angstrom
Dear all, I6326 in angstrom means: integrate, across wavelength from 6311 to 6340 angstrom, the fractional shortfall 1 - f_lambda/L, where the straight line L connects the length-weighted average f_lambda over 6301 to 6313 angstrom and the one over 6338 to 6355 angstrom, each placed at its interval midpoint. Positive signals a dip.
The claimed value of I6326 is 0.4 angstrom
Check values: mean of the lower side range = 18.8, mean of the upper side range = 19.3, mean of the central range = 18.7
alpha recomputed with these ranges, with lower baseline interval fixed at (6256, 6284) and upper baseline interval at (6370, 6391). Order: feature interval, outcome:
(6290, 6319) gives 0.3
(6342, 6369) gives 0.7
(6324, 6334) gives 0.2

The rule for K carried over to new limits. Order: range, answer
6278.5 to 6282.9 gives 20.1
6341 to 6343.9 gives 18.5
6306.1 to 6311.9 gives 19.5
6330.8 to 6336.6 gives 17.7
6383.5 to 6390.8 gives 19.3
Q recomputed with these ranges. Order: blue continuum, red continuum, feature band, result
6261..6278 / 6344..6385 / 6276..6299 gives -0.3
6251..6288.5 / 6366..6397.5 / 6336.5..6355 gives -0.1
